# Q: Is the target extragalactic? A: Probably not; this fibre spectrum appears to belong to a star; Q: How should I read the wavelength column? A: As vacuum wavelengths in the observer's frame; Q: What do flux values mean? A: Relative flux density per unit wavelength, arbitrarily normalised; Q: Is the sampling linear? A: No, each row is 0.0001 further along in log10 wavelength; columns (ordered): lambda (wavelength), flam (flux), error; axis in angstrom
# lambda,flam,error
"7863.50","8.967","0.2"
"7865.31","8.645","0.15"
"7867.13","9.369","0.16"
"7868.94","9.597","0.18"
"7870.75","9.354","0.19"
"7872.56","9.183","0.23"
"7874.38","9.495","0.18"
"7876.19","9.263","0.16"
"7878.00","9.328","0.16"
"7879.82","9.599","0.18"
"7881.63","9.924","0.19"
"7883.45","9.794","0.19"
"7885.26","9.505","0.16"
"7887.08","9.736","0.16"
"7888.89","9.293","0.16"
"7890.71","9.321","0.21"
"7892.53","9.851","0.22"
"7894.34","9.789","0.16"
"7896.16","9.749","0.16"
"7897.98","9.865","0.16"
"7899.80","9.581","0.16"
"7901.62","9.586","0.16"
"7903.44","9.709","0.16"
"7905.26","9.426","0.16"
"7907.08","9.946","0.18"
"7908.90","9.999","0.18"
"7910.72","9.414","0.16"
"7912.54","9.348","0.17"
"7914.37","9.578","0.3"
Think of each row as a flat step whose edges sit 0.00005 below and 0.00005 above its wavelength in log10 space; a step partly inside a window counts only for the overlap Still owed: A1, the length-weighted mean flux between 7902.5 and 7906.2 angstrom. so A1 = 9.57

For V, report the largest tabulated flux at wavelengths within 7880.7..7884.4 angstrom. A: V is 9.924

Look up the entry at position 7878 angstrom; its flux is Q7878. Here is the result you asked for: 9.328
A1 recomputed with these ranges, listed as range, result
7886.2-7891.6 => 9.45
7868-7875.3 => 9.41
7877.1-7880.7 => 9.45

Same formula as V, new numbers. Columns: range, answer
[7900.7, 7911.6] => 9.999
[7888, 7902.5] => 9.865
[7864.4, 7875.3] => 9.597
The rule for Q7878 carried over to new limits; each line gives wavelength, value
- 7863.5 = 8.967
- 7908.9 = 9.999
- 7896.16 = 9.749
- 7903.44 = 9.709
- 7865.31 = 8.645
